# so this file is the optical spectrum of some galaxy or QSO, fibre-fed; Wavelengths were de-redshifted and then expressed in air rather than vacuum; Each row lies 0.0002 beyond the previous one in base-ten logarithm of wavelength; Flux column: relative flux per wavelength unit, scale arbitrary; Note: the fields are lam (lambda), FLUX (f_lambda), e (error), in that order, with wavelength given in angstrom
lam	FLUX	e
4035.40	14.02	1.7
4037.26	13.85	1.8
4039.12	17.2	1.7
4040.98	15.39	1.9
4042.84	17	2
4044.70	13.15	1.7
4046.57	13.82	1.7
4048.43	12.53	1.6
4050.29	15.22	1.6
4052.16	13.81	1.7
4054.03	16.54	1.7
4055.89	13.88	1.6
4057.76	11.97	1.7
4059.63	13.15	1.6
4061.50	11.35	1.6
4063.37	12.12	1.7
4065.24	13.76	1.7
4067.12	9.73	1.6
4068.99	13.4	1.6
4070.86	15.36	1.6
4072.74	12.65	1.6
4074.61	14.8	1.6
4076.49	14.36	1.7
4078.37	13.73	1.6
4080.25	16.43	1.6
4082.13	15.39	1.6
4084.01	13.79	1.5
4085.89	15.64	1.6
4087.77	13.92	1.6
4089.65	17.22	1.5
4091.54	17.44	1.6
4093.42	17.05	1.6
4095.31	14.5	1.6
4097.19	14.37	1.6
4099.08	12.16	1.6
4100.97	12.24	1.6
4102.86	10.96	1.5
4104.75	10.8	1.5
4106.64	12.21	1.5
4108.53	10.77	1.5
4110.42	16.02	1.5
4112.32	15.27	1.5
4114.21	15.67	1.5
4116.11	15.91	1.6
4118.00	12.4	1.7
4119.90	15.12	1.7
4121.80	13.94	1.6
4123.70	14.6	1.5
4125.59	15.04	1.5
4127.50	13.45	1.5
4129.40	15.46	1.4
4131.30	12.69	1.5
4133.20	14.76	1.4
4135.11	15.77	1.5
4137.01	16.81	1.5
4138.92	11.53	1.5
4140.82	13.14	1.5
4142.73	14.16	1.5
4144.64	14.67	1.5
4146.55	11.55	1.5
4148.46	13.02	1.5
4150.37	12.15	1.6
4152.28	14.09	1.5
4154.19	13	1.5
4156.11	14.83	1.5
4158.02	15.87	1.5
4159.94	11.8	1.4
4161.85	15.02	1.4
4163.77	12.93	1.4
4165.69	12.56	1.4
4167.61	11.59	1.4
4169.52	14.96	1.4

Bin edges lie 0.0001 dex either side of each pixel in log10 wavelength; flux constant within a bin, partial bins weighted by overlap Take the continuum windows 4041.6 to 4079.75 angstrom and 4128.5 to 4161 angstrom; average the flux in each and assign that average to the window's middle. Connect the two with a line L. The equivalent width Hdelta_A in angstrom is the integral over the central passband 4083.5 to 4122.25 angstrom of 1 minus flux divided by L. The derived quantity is -1.2 angstrom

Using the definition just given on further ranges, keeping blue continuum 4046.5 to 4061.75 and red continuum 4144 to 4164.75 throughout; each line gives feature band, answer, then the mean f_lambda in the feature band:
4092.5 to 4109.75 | 1.0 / 12.8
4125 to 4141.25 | -0.9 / 14.3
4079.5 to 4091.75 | -1.7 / 15.6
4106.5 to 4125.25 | -1.0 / 14.3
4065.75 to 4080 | 0.1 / 13.6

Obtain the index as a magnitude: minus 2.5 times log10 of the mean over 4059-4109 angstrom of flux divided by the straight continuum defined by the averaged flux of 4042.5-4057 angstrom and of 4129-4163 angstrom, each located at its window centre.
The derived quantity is 0.04 mag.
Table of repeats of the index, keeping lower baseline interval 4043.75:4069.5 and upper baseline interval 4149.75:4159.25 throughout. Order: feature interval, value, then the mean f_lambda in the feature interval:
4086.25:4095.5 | -0.196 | 16.1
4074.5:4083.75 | -0.115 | 14.9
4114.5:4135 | -0.054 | 14.4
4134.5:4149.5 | 0.008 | 13.8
